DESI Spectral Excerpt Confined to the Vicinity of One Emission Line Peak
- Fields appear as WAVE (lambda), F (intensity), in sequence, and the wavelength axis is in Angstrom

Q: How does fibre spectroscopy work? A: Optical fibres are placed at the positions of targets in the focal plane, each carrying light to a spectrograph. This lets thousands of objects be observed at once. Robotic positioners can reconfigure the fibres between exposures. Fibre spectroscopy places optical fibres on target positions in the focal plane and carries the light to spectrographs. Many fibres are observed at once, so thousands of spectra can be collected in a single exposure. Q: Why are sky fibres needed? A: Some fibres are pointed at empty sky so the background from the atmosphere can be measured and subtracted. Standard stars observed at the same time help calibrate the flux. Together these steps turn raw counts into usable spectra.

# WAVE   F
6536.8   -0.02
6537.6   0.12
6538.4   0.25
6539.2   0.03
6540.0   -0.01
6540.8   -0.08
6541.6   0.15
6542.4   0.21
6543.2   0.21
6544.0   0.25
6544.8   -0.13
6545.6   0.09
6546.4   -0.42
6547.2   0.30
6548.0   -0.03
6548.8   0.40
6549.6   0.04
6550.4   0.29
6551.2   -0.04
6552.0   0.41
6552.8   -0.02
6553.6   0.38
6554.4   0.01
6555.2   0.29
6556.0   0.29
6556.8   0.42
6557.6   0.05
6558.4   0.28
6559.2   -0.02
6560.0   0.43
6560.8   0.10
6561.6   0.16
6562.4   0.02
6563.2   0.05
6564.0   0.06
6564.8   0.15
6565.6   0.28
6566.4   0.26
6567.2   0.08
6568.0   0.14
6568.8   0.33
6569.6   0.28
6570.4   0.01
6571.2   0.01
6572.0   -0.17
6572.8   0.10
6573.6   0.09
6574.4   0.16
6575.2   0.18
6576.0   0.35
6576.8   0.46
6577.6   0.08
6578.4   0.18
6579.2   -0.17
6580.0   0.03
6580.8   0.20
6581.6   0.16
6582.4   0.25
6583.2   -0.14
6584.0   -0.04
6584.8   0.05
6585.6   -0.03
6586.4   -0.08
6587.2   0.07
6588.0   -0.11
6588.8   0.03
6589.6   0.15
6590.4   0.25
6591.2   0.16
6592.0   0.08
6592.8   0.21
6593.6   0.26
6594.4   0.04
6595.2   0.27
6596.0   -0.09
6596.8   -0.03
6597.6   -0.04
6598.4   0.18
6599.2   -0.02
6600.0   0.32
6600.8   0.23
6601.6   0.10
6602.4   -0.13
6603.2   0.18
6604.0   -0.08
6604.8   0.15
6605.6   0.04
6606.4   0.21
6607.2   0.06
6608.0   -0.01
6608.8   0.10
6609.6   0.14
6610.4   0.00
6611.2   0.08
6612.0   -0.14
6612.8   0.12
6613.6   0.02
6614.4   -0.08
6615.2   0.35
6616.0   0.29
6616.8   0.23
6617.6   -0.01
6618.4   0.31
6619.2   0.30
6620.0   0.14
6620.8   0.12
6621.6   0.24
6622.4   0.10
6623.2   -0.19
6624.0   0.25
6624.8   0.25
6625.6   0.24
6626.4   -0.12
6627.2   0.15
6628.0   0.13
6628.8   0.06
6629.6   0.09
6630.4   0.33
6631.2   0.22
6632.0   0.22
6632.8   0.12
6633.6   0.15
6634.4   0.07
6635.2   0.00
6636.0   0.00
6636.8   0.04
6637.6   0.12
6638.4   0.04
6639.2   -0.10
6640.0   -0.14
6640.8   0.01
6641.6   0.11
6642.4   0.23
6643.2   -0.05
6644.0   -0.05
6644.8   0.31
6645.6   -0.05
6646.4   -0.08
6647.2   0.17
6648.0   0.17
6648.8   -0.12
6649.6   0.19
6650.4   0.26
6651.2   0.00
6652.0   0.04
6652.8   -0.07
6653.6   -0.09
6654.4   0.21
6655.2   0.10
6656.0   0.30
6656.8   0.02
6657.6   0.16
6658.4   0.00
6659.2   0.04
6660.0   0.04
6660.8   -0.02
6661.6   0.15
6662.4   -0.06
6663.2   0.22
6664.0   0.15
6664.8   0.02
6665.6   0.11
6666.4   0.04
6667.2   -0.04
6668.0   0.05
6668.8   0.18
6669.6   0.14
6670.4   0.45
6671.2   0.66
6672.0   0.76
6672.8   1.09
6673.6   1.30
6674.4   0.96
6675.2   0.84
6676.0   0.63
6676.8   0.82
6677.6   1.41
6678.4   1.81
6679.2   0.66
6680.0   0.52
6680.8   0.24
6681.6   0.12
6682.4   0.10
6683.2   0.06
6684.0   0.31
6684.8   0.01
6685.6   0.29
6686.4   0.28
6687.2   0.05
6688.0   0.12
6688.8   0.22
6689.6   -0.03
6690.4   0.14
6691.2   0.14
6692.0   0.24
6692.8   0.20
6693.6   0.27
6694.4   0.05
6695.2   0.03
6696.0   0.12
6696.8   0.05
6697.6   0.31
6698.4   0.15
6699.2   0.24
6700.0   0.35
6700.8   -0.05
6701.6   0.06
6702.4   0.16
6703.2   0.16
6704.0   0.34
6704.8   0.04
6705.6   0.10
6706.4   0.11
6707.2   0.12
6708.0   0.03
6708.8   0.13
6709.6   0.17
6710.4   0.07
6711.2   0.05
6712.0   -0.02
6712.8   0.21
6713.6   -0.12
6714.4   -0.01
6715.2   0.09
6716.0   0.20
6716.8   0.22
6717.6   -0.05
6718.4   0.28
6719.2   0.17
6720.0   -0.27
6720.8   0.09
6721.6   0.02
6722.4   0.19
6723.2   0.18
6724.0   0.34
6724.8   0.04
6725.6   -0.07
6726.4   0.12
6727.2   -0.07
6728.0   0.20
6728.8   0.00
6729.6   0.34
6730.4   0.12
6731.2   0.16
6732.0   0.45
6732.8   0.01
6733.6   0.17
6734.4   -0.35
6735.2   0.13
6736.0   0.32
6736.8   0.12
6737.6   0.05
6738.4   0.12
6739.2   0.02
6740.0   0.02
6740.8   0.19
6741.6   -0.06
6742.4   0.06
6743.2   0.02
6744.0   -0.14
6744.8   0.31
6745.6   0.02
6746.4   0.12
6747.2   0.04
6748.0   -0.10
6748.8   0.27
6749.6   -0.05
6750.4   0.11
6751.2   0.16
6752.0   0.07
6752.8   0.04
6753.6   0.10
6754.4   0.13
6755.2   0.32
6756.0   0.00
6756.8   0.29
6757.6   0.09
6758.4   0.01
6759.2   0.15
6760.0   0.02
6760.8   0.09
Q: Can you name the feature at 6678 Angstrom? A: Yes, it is [O II] 3727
